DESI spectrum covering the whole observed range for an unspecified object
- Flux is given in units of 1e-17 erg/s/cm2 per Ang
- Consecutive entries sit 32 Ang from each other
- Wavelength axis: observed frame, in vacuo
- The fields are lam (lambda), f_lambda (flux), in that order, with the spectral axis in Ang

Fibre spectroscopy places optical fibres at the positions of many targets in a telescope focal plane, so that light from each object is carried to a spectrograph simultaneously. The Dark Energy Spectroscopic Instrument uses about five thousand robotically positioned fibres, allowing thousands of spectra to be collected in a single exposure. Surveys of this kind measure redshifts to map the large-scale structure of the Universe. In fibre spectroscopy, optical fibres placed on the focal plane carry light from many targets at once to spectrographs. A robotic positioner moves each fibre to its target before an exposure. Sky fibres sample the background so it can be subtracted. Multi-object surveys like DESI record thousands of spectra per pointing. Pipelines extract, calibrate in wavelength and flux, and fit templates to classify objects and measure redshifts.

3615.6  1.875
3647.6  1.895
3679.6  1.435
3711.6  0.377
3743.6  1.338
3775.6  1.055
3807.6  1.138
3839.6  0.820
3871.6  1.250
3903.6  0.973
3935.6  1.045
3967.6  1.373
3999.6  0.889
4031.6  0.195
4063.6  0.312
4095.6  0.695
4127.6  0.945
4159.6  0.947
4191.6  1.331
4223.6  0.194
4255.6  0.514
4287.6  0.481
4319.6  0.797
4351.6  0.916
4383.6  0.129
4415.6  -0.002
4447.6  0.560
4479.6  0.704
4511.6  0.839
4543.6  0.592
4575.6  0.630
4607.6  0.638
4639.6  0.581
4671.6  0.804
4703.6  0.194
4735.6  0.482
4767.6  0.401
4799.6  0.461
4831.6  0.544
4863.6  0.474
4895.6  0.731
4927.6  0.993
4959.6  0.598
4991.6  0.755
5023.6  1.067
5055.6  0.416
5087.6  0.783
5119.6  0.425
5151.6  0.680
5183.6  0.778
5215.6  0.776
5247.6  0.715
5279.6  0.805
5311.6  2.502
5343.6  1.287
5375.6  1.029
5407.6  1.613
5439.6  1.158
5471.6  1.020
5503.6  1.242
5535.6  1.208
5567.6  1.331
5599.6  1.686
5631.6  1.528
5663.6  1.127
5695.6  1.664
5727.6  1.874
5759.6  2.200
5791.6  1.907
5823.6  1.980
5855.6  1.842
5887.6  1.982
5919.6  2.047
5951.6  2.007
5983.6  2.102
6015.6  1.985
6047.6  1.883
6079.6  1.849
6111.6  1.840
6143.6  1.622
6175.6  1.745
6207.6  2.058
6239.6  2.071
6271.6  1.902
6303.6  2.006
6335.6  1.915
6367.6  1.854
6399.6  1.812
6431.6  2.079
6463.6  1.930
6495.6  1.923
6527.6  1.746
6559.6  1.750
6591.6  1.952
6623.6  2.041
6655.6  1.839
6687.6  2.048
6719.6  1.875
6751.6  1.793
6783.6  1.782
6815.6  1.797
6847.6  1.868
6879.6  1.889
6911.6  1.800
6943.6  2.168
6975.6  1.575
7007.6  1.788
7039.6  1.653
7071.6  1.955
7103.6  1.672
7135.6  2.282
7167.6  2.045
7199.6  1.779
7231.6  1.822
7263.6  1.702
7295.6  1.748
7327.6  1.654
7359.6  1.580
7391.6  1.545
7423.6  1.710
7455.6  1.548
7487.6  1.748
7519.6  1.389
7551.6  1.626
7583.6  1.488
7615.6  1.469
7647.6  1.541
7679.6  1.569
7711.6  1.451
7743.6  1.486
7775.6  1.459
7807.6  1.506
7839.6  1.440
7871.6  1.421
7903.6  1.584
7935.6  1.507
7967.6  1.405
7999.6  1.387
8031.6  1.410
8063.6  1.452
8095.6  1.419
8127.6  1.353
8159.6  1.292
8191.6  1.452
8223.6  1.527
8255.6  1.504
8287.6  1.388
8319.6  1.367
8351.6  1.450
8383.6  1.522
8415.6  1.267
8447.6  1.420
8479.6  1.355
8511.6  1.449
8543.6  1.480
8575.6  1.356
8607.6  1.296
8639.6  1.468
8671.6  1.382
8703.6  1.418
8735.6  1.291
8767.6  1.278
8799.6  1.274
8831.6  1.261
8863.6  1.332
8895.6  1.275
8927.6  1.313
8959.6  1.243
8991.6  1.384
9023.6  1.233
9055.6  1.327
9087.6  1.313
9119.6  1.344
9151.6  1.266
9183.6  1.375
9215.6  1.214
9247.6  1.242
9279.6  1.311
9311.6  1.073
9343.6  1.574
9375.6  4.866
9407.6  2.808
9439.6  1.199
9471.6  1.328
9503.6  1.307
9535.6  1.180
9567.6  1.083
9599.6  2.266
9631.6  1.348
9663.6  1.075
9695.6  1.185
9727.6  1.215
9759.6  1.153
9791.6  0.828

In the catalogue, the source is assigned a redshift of 0.428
